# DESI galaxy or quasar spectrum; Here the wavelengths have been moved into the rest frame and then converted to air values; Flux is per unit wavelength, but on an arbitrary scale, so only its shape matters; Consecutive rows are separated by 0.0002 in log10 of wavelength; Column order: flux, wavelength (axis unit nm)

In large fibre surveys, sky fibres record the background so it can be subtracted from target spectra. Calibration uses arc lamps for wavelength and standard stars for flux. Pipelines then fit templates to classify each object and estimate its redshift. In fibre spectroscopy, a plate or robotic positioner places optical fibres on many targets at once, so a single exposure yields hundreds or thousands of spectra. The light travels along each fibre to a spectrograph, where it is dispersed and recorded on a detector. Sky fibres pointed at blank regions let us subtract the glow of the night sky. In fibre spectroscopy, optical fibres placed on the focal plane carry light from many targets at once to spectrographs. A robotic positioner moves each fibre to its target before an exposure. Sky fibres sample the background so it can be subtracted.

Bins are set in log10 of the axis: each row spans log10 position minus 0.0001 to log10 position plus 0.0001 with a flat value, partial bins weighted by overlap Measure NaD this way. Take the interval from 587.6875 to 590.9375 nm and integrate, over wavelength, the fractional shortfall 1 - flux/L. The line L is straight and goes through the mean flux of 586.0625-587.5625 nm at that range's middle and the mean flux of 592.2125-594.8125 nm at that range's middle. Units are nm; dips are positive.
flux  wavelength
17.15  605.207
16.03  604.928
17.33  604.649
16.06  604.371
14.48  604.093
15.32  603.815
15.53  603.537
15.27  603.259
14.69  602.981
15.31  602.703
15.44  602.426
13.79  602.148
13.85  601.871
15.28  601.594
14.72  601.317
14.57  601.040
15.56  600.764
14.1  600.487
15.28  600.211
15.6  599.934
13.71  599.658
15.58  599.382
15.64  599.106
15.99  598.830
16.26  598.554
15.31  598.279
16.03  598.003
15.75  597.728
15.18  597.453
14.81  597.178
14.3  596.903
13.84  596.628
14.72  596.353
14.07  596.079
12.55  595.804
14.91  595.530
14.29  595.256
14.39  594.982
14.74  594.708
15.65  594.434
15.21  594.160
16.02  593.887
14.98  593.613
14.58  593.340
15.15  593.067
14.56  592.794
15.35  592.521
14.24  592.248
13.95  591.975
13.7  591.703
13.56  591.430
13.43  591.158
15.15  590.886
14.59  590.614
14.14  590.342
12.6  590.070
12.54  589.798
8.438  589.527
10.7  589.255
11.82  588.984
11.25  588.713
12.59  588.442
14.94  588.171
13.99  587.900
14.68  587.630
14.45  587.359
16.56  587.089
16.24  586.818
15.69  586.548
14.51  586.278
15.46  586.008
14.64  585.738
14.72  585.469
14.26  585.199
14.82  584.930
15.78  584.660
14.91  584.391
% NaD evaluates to 0.551 nm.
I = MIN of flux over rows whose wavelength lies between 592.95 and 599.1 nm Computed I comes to 12.55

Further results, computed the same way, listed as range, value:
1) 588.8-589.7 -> 8.438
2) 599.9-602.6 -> 13.79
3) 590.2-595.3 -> 13.43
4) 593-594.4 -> 14.58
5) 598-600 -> 13.71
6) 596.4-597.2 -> 13.84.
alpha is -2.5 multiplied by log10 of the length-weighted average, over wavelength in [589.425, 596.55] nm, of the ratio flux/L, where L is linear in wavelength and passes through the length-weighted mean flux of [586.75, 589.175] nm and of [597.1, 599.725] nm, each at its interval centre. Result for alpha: 0.04 mag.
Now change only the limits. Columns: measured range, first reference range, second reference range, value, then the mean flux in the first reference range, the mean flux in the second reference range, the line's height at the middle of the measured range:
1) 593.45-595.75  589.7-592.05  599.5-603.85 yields -0.06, 13.8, 14.9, 14.1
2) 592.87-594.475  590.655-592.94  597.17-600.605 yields -0.05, 14.3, 15.4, 14.5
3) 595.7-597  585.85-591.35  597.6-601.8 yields 0.07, 13.7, 15.3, 14.8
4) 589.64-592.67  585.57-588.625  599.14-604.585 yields 0.07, 14.8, 15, 14.9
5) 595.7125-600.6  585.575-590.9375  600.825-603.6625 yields -0.03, 13.7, 14.9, 14.5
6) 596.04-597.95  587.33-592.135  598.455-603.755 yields -0.03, 13.1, 15.1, 14.4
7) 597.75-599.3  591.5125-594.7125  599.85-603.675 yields -0.07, 14.8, 14.9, 14.9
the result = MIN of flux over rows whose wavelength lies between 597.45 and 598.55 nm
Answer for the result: 15.18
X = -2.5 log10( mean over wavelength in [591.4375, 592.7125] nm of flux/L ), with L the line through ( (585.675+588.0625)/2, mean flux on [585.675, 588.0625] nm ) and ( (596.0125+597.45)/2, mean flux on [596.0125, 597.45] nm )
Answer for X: 0.040 mag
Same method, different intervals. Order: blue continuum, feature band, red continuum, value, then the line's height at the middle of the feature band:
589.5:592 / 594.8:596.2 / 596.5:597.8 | 0.02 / 14.4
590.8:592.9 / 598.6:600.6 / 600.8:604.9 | -0.02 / 14.9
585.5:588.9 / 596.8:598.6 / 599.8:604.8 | -0.03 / 14.9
